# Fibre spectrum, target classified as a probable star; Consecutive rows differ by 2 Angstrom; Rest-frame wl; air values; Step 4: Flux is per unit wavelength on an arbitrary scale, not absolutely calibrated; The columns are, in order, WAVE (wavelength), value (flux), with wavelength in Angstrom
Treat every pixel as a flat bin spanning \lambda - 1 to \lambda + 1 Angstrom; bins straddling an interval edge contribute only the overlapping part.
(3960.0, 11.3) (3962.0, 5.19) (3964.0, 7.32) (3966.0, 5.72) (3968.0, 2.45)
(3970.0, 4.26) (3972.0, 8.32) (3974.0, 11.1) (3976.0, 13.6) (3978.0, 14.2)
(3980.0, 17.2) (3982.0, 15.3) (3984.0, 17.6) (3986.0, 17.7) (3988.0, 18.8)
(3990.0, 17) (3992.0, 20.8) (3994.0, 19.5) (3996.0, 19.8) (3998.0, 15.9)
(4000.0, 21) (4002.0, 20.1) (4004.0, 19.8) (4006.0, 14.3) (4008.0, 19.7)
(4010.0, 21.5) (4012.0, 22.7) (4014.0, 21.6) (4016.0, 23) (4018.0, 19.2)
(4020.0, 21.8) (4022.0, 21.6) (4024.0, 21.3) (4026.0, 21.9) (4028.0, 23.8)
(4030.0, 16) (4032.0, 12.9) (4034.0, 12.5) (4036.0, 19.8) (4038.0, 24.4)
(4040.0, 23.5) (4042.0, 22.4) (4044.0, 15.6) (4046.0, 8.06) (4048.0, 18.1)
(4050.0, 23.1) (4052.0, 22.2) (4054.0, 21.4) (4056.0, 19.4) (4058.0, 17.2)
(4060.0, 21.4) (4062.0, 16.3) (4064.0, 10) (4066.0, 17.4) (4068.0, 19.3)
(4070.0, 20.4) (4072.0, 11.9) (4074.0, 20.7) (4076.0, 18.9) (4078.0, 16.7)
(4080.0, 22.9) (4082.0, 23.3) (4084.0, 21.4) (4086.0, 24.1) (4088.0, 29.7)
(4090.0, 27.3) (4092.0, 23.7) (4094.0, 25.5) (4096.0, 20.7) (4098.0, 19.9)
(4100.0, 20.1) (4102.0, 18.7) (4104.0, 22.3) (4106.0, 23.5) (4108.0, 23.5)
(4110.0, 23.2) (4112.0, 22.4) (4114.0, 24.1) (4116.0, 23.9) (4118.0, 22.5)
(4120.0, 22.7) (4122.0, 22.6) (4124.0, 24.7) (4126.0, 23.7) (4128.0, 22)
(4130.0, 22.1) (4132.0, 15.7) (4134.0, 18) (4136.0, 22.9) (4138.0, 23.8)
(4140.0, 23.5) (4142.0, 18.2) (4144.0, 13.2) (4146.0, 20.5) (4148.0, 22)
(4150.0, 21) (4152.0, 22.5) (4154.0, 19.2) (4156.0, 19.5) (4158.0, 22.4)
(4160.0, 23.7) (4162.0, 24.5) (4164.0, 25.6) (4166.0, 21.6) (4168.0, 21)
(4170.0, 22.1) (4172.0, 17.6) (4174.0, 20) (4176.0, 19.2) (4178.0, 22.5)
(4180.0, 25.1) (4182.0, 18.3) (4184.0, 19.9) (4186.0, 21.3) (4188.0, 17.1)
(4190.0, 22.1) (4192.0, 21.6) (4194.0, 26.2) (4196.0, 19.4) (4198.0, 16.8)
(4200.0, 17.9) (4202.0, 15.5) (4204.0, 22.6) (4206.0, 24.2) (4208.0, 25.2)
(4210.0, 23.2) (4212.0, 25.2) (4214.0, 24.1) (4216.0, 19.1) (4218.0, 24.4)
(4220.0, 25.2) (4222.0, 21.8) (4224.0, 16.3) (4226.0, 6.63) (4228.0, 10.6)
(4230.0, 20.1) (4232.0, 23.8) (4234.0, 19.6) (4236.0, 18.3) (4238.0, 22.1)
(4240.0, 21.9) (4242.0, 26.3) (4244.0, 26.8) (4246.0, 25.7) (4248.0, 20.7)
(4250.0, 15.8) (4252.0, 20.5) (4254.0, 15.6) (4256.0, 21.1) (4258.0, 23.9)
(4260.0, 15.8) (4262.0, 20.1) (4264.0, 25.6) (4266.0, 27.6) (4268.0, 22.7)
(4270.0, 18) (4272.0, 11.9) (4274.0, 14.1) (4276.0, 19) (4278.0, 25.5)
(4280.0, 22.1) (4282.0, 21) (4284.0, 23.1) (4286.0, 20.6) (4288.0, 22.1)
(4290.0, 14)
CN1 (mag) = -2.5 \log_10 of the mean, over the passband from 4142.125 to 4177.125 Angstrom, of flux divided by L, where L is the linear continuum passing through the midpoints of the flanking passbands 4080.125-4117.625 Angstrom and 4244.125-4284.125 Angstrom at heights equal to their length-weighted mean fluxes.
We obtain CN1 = 0.068 mag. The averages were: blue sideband 23.2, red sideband 20.6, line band 20.9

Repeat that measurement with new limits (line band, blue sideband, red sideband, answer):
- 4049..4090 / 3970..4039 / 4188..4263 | -0.063 mag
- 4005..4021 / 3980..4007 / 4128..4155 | -0.110 mag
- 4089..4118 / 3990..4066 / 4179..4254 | -0.149 mag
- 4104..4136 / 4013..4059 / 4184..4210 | -0.105 mag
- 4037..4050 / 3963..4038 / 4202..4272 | -0.083 mag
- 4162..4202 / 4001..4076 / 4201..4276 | -0.033 mag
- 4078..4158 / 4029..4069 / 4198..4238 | -0.165 mag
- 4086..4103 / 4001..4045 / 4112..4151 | -0.114 mag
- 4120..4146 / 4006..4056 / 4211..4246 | -0.031 mag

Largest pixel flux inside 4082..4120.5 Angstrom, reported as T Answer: 29.7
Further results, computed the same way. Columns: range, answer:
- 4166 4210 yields 26.2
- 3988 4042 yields 24.4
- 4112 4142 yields 24.7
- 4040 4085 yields 23.5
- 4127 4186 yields 25.6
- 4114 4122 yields 24.1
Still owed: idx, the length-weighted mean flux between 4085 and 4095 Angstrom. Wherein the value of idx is 26.1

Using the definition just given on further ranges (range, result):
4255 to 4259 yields 22.5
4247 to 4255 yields 18.1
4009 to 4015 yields 21.9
